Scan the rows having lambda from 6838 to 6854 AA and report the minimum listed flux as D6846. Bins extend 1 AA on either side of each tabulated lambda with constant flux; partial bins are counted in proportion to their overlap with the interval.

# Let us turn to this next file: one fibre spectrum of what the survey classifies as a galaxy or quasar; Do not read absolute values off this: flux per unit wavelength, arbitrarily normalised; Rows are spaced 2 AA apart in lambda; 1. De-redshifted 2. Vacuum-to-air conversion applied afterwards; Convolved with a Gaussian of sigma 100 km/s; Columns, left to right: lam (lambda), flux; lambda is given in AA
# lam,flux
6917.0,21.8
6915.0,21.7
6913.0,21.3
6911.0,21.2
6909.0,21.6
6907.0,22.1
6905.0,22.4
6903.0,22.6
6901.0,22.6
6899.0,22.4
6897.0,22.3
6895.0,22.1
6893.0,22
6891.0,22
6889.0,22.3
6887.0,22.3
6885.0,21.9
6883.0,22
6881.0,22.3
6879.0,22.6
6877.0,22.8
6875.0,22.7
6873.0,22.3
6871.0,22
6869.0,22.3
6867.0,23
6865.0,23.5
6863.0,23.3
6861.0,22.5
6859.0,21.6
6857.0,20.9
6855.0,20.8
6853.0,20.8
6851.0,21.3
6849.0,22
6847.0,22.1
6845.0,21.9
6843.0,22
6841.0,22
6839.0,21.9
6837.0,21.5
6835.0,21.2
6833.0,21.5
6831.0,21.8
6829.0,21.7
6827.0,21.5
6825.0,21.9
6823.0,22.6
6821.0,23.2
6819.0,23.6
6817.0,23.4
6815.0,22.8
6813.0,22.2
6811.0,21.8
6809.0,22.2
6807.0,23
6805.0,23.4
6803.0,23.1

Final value 20.8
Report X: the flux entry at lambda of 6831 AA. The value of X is 21.8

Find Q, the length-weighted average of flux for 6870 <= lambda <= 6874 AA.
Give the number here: 22.1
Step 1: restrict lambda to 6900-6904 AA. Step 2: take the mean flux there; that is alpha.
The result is 22.6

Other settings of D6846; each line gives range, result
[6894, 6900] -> 22.1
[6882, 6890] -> 21.9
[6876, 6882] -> 22.3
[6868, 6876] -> 22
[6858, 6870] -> 21.6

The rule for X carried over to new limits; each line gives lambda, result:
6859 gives 21.6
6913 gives 21.3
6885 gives 21.9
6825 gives 21.9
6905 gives 22.4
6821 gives 23.2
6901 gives 22.6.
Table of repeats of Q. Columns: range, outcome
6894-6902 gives 22.4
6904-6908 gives 22.2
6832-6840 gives 21.5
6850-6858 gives 21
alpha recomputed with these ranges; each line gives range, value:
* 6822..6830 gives 21.9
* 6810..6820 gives 22.8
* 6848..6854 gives 21.4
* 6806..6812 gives 22.3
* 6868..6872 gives 22.1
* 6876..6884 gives 22.4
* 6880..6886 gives 22.1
